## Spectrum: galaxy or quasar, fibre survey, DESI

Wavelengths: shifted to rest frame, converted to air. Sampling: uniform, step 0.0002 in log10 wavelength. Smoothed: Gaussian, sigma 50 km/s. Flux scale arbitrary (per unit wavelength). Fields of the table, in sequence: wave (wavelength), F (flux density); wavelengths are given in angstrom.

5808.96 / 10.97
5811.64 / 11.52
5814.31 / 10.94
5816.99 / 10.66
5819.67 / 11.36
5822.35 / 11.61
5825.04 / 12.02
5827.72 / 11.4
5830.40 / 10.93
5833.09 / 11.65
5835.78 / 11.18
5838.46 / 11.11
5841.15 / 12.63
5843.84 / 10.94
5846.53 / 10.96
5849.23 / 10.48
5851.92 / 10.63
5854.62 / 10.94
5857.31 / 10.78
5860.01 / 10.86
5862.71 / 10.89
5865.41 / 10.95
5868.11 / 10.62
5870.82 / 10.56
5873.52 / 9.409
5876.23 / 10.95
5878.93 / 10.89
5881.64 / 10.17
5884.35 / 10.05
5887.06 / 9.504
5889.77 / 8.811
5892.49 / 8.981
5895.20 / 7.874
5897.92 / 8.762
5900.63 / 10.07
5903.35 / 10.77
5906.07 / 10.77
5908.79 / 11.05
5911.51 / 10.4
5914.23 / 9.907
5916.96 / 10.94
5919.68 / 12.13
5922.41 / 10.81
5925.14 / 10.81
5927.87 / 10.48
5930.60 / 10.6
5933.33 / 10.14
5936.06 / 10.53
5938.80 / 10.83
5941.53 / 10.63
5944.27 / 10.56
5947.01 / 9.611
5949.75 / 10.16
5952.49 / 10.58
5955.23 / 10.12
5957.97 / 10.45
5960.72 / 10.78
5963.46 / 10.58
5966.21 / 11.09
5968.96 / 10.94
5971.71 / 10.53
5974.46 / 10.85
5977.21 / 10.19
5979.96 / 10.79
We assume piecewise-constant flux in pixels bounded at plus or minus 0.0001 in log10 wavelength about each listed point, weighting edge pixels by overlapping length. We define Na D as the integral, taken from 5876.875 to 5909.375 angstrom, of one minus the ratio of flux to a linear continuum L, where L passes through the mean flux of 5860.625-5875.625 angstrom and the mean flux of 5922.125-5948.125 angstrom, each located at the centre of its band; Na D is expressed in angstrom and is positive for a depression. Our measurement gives 2.2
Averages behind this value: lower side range 10.5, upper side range 10.5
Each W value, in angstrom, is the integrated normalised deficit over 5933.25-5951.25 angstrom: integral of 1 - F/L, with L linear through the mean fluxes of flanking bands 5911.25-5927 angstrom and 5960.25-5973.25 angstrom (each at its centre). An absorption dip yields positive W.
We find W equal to 0.7 angstrom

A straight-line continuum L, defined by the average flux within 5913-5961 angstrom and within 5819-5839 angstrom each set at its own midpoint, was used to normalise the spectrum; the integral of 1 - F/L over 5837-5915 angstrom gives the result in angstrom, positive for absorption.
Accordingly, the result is 4.8 angstrom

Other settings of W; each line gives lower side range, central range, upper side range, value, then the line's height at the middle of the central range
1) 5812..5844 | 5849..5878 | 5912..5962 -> 1.2 angstrom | 11.1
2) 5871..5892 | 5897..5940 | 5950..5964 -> -1.5 angstrom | 10.2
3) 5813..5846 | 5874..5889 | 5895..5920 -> 0.6 angstrom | 10.7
